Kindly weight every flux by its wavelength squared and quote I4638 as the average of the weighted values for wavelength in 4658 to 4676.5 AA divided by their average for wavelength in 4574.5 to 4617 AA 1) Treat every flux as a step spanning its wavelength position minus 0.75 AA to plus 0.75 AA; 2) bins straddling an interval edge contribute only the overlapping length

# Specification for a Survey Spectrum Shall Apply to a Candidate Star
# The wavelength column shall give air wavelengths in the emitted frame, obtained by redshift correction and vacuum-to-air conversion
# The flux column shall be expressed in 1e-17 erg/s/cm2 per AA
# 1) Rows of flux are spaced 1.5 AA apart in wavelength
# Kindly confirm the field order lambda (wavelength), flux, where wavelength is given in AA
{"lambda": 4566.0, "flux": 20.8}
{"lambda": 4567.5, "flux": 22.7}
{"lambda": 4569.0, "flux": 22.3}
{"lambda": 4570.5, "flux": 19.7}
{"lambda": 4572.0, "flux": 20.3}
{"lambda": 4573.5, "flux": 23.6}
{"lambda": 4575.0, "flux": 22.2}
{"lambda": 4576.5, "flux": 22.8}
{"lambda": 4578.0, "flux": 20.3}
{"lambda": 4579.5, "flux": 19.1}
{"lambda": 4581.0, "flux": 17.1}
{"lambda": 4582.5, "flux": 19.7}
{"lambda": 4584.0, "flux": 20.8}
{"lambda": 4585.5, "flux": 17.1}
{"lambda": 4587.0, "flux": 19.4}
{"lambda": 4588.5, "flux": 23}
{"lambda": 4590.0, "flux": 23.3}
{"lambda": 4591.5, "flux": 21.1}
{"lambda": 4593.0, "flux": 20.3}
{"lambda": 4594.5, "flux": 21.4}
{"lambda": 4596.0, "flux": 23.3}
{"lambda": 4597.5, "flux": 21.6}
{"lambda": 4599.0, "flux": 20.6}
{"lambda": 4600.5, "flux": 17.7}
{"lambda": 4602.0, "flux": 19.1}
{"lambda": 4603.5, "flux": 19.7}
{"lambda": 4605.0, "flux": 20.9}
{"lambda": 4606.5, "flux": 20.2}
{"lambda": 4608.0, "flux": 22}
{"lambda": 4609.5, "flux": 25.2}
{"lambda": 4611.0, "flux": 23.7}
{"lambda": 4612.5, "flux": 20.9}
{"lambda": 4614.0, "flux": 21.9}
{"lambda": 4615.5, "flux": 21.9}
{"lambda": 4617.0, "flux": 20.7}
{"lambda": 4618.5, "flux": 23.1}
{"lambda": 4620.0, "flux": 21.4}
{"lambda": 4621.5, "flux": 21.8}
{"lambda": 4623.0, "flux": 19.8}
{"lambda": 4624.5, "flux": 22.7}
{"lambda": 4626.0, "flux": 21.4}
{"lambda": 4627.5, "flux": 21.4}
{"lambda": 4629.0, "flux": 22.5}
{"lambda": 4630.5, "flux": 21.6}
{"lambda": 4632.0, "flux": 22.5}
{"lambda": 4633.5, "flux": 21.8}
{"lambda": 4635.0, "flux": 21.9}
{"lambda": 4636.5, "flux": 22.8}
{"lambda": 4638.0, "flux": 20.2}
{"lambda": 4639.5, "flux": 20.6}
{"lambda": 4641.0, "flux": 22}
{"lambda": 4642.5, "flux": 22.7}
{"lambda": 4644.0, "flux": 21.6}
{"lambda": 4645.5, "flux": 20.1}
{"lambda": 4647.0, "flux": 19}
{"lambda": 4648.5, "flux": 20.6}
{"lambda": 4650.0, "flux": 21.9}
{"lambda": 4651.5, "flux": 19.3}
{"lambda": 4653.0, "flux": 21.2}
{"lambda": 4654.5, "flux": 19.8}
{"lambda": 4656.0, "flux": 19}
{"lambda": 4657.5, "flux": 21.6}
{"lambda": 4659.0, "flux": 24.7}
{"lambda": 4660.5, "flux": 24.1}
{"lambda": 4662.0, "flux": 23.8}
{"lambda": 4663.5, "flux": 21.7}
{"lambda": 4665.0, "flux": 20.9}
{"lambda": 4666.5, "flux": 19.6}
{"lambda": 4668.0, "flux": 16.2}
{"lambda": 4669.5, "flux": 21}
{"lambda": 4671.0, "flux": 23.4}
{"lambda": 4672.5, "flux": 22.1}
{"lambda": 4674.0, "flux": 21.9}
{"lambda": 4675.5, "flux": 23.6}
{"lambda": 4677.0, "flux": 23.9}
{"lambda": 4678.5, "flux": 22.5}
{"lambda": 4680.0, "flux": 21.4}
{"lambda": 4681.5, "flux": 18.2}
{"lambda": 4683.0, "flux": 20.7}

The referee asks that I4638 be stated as 1.1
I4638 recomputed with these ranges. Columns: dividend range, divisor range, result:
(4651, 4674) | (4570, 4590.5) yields 1.07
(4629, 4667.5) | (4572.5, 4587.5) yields 1.09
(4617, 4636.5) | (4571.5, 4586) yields 1.09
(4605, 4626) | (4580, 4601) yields 1.08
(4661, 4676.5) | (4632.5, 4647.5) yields 1.02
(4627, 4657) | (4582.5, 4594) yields 1.05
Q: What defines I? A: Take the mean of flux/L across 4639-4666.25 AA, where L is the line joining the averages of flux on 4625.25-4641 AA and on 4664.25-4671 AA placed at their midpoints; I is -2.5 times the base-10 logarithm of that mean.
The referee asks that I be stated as -0.04 mag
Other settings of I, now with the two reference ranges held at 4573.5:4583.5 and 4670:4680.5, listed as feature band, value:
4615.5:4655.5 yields 0.02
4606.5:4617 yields -0.05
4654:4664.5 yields 0.01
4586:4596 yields -0.04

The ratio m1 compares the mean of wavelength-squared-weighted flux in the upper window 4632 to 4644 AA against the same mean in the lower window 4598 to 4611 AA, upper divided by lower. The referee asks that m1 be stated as 1.06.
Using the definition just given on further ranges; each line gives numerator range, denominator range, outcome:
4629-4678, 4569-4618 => 1.05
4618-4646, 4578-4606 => 1.09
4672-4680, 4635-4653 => 1.09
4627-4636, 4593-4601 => 1.06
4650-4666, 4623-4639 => 1.00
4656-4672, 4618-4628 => 1.02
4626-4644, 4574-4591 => 1.09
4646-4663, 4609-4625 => 0.98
